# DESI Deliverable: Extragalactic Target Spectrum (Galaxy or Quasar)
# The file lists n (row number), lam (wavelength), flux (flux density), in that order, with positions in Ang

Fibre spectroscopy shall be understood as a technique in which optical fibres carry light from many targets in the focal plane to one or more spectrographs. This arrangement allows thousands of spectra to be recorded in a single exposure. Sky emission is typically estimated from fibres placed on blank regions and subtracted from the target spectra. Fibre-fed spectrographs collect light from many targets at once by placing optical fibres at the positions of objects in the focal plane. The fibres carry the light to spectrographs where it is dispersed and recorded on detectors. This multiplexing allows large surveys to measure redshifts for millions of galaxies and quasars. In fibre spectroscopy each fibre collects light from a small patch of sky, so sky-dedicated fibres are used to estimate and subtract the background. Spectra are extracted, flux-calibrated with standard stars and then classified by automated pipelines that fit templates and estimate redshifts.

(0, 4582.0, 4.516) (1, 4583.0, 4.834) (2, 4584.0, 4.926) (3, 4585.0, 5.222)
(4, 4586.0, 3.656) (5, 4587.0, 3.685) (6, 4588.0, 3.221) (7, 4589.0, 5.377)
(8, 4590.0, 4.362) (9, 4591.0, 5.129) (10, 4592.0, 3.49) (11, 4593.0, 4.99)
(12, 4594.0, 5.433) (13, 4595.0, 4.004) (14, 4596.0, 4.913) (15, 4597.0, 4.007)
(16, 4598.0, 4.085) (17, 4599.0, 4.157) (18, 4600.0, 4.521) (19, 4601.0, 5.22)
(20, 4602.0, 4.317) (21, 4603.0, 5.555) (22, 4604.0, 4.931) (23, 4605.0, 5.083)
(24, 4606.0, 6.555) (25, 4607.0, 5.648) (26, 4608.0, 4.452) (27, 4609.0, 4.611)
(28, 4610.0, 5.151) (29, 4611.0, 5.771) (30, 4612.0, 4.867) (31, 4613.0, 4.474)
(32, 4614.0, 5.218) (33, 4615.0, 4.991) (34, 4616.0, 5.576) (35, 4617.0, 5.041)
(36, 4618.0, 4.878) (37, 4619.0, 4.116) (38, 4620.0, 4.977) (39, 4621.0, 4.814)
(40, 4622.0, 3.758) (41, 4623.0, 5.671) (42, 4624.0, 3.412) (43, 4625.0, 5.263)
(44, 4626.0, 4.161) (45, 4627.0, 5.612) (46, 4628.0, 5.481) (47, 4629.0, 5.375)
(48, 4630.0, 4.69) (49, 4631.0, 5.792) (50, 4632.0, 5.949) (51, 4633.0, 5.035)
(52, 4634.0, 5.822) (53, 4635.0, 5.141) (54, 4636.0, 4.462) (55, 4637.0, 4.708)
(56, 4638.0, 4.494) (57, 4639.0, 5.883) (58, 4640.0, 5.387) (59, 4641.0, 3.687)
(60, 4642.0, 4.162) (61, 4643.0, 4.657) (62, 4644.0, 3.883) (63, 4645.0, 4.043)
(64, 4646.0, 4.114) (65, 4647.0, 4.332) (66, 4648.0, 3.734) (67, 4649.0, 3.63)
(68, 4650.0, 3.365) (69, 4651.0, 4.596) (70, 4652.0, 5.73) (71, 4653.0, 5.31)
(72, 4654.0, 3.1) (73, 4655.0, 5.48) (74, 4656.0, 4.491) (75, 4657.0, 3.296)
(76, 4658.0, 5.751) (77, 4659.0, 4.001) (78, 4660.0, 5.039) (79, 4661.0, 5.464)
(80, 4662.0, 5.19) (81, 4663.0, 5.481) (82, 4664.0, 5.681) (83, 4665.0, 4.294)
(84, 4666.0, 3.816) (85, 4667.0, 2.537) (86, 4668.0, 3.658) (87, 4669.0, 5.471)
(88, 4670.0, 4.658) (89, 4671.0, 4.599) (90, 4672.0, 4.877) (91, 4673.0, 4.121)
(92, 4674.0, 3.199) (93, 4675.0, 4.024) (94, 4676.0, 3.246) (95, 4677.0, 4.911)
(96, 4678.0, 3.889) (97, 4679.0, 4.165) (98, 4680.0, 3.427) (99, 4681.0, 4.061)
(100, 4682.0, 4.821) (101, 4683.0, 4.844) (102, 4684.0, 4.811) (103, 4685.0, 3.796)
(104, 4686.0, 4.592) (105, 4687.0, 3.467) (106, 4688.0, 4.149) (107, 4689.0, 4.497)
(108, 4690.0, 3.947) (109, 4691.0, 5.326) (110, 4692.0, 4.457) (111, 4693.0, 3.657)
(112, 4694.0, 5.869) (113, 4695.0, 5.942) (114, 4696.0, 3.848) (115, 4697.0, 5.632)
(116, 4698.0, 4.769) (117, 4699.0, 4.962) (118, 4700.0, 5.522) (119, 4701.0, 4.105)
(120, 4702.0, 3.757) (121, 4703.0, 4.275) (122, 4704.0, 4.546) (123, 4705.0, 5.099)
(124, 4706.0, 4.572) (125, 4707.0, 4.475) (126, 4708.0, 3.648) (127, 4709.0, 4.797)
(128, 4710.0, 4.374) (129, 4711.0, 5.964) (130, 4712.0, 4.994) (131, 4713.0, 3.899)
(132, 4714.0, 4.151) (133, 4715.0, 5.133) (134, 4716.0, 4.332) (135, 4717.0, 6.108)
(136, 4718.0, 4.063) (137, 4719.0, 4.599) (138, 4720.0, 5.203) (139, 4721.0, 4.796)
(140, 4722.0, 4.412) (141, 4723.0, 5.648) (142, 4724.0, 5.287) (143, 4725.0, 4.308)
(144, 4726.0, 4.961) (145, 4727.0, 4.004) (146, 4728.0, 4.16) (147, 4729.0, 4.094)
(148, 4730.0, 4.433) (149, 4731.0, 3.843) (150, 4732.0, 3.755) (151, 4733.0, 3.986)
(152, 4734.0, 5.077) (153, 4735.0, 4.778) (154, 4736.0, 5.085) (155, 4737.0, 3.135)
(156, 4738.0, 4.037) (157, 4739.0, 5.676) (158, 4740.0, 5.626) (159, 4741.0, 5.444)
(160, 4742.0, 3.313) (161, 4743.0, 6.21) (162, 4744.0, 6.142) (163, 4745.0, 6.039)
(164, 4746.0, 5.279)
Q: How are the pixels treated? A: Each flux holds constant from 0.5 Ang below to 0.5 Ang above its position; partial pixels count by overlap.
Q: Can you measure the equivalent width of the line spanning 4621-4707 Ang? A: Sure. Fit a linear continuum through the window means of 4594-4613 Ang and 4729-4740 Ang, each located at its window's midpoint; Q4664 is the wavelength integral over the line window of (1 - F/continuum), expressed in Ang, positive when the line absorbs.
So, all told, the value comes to 1.8 Ang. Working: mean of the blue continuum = 4.88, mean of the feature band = 4.57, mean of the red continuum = 4.42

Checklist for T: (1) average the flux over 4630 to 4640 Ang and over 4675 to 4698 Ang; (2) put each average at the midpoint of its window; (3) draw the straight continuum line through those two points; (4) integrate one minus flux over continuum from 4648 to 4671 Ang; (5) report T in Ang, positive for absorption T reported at 1.5 Ang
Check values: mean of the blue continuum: 5.23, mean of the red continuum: 4.42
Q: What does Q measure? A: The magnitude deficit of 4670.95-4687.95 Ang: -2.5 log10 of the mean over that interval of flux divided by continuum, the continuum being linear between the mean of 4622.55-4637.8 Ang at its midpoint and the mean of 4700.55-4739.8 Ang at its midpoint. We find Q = 0.16 mag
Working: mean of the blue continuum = 5.09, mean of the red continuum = 4.56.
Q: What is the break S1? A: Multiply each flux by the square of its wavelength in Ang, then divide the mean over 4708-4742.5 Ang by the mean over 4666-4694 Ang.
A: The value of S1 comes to 1.1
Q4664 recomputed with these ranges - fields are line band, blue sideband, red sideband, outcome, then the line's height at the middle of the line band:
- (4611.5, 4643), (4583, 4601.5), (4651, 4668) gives -2.55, 4.56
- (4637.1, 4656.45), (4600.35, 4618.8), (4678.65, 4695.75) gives 1.47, 4.79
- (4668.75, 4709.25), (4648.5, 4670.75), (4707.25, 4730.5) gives 1.37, 4.61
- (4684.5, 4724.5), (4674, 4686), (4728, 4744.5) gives -2.68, 4.37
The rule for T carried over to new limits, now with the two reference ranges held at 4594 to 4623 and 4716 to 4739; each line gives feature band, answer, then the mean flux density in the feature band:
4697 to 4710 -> 0.11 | 4.58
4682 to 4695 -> 0.38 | 4.52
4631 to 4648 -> 0.19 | 4.74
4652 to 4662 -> 0.01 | 4.74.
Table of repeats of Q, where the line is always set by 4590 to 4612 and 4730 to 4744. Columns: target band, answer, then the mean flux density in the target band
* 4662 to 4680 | 0.12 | 4.27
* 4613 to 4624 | 0.00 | 4.82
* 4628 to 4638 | -0.09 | 5.2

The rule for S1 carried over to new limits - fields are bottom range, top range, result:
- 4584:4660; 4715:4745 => 1.05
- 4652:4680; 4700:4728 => 1.07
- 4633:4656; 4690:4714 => 1.06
